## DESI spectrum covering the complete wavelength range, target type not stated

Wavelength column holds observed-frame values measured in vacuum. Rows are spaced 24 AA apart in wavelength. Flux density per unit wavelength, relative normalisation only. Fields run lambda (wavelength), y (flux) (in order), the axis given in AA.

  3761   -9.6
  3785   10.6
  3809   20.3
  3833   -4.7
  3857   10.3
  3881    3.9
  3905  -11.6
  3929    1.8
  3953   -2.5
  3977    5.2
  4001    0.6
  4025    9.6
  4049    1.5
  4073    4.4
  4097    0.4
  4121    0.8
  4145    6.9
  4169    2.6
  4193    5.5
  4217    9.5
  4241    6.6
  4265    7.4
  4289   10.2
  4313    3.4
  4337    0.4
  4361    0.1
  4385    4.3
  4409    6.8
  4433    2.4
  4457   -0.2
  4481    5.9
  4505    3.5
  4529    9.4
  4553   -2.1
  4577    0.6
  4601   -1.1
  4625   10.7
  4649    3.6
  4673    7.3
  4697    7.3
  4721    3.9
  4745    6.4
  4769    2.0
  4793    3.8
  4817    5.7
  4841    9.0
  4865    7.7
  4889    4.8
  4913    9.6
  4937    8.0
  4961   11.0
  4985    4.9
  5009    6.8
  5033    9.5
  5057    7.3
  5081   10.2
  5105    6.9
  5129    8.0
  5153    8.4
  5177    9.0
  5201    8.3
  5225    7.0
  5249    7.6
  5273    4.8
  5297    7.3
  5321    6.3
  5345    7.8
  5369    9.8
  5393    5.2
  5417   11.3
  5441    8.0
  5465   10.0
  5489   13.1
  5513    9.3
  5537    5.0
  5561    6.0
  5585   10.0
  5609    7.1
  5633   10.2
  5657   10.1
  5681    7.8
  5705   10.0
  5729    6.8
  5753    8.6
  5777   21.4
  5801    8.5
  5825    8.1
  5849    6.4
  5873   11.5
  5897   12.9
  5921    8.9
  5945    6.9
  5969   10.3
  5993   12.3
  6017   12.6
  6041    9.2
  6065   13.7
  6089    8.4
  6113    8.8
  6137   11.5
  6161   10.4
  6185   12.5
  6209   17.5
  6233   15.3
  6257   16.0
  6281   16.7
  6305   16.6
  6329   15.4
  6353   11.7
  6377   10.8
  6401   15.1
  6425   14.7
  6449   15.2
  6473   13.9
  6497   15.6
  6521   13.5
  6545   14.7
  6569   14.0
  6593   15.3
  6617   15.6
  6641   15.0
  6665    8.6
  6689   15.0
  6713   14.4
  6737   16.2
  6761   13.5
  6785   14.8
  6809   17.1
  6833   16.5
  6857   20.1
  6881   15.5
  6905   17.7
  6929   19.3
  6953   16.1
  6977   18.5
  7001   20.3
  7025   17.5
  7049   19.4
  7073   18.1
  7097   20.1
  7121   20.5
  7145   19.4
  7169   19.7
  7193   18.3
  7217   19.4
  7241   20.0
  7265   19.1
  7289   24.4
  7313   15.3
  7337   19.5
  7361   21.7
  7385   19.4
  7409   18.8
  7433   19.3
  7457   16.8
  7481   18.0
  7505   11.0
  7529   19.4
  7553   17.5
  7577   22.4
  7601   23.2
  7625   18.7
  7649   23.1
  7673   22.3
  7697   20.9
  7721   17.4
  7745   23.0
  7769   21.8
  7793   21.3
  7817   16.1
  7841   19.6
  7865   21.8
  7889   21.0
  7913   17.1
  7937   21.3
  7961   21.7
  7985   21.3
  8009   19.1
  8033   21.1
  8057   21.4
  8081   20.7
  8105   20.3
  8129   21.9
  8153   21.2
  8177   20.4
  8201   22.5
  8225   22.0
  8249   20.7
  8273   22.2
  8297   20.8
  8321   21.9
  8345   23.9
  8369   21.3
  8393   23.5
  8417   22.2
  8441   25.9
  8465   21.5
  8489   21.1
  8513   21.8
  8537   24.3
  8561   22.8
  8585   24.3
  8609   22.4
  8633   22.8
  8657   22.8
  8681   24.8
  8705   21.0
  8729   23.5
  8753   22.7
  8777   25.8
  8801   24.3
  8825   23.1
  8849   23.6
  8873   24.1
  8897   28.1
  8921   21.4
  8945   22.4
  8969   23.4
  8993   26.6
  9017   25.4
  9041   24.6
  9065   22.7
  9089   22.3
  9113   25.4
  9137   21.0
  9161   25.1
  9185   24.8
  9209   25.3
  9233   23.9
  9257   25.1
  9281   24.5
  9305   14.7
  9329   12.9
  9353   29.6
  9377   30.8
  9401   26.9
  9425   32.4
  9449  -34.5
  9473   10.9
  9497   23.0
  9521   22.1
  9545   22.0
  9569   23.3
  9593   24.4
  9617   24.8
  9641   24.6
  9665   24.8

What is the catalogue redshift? 0.55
